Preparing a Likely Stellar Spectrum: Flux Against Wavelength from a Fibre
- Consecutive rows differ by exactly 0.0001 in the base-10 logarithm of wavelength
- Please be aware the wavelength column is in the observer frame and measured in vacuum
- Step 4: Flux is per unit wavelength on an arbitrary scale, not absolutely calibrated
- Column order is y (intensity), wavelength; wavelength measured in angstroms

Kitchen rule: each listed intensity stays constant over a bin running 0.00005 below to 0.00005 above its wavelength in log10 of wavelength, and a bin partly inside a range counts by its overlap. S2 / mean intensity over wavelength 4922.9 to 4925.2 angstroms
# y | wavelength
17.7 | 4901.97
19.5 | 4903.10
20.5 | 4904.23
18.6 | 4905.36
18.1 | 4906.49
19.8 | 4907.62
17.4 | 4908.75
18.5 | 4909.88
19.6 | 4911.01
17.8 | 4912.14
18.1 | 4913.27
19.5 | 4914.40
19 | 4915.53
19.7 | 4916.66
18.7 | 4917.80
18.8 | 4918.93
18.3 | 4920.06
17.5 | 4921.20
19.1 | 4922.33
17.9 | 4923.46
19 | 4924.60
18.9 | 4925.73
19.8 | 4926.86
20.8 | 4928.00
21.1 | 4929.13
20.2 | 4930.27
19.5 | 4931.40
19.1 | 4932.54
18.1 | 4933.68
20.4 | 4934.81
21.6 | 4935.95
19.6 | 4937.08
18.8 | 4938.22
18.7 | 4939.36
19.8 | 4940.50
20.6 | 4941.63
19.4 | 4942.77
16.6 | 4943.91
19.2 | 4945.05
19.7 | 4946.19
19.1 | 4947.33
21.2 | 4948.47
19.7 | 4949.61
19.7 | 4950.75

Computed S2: 18.4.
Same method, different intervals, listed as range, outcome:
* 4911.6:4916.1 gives 18.6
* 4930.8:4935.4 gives 19.3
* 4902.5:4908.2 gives 19.3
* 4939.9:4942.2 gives 20.2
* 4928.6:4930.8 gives 20.6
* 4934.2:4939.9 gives 19.8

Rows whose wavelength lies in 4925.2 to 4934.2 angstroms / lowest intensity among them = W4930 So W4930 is 18.1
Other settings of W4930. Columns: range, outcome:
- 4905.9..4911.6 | 17.4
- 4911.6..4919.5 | 17.8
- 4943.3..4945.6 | 16.6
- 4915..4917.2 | 19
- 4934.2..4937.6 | 19.6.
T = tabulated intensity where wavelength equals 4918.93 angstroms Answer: 18.8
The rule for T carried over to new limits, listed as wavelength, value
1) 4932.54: 19.1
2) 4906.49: 18.1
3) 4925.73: 18.9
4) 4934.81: 20.4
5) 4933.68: 18.1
